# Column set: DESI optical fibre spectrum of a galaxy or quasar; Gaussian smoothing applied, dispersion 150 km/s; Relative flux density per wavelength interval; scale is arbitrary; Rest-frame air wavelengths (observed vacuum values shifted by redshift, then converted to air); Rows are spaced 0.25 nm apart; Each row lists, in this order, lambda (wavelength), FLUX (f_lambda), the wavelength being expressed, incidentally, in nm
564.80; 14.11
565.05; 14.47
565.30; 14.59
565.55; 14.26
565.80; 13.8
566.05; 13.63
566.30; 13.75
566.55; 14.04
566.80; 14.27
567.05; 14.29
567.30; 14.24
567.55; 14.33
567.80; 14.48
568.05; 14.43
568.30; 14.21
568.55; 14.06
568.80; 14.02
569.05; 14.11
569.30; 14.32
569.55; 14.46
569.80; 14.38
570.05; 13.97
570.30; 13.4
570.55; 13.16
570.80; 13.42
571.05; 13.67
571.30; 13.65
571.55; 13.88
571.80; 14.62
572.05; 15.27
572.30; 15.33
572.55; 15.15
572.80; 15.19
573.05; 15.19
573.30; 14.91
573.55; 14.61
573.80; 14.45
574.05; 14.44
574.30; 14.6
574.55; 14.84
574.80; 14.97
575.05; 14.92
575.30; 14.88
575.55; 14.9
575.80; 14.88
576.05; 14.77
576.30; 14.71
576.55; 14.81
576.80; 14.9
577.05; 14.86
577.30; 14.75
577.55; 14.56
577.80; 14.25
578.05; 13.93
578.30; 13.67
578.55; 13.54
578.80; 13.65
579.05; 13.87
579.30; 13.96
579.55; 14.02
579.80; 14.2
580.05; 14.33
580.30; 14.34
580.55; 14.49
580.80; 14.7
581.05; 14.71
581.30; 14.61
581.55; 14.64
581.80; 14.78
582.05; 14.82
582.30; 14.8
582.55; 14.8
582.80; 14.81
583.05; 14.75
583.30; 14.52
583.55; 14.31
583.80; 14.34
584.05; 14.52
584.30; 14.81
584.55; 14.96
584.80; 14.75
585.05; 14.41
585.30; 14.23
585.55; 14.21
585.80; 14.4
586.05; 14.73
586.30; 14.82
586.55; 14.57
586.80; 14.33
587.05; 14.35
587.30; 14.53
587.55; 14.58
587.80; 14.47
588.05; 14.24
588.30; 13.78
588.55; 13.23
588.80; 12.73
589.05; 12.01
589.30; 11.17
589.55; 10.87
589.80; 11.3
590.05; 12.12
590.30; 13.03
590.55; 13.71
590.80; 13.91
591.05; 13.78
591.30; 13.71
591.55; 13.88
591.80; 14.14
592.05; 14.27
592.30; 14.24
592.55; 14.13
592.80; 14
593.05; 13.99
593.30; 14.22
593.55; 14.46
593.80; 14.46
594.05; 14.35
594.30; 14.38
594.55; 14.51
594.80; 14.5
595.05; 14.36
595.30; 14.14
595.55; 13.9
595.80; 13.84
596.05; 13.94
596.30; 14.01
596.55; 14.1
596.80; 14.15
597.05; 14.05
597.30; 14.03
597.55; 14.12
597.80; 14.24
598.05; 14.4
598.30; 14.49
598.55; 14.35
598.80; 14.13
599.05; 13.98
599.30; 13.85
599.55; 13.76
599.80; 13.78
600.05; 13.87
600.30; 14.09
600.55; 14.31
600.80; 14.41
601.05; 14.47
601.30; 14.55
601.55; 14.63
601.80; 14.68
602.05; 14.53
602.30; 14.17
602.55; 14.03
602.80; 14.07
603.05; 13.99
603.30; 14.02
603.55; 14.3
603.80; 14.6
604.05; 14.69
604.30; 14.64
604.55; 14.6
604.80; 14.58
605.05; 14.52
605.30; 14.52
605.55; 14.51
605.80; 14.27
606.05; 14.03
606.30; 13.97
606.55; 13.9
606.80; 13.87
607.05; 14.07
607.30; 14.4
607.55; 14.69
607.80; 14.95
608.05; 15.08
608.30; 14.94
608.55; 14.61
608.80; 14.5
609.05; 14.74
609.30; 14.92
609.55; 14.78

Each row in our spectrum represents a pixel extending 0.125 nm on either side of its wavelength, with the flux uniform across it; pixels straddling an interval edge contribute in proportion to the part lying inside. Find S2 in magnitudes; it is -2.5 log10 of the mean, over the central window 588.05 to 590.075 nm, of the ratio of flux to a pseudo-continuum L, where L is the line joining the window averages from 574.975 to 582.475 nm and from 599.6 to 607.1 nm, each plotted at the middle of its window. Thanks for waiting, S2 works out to 0.172 mag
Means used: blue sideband 14.5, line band 12.3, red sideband 14.3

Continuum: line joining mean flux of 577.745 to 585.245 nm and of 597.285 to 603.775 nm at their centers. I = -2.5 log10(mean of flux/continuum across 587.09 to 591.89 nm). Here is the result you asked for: 0.09 mag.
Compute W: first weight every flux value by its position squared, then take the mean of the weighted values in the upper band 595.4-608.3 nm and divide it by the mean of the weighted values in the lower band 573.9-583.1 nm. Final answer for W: 1.1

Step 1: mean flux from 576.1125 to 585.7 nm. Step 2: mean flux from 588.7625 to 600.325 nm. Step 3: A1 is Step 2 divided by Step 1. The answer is 1.0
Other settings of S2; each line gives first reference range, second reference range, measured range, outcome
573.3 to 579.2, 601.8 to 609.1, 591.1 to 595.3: 0.018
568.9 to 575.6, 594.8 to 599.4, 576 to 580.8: 0.006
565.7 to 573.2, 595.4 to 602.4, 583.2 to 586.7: -0.026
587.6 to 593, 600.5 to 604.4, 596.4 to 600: -0.007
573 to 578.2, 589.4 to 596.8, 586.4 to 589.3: 0.023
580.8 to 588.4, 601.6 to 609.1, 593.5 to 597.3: 0.022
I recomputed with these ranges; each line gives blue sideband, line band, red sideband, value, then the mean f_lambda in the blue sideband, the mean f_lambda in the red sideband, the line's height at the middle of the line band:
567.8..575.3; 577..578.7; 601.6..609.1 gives 0.02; 14.4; 14.4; 14.4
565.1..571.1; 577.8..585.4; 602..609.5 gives -0.02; 14.1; 14.4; 14.2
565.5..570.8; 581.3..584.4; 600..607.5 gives -0.04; 14.1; 14.3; 14.2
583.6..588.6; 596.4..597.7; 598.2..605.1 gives 0.02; 14.4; 14.3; 14.3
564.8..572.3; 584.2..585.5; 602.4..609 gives -0.03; 14.1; 14.4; 14.2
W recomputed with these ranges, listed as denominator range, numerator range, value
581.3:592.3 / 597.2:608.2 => 1.08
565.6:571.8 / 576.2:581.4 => 1.06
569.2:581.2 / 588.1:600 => 1.02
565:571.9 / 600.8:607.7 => 1.15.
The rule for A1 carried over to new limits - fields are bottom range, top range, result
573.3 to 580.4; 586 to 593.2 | 0.94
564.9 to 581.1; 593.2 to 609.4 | 1.00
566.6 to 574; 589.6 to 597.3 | 0.97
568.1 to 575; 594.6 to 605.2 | 0.99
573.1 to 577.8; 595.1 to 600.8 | 0.95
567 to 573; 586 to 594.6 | 0.96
